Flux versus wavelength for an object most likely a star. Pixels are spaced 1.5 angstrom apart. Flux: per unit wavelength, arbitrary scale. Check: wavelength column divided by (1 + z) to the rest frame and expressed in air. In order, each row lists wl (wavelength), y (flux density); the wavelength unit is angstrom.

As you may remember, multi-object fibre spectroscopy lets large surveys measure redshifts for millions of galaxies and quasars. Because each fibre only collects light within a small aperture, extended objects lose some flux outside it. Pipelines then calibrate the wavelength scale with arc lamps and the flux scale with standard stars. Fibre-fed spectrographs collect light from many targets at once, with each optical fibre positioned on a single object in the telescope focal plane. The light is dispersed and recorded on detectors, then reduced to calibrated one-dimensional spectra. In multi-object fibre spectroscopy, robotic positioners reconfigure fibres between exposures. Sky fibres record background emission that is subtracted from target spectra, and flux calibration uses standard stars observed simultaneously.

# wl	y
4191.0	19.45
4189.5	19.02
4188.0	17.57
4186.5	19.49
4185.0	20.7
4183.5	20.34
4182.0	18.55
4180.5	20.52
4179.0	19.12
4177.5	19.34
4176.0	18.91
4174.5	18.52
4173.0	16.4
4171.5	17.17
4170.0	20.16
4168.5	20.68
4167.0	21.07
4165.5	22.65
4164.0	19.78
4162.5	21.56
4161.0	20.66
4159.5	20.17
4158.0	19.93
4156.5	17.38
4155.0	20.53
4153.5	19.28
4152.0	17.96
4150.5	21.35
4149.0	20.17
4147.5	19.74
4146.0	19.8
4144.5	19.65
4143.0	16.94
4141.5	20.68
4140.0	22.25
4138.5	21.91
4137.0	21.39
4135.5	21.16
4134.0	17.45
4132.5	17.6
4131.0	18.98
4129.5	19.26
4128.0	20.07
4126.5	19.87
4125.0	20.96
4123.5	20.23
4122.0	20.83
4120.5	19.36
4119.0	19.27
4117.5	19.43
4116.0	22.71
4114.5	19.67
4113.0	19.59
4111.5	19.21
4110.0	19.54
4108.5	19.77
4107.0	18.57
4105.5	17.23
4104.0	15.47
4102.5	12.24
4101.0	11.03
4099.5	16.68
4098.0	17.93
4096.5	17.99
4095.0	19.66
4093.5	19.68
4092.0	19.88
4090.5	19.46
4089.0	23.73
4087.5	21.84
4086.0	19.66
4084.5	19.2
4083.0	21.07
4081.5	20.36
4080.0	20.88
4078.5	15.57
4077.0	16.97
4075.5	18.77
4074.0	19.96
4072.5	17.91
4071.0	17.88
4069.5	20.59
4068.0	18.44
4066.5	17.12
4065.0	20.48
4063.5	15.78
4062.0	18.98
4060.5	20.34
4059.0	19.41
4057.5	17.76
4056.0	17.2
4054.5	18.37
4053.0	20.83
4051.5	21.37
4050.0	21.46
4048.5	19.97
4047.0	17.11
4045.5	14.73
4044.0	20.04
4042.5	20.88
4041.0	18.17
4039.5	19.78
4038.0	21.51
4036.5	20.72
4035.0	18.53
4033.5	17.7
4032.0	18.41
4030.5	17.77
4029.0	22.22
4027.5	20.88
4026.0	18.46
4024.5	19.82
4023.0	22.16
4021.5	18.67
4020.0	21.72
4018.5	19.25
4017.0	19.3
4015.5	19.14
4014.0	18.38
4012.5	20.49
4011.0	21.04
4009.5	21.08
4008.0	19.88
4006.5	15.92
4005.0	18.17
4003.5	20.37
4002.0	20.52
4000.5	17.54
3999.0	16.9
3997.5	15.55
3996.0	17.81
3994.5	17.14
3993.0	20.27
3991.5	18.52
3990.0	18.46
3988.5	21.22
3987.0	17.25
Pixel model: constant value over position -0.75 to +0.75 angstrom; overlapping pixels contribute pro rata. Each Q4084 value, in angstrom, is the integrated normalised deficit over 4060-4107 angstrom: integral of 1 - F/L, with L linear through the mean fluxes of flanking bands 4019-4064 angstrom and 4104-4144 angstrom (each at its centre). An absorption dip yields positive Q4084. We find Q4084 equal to 2.6 angstrom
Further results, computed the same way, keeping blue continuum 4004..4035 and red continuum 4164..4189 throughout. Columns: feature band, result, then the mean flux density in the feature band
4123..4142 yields -0.6 angstrom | 20.1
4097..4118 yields 1.8 angstrom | 17.8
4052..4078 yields 1.1 angstrom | 18.6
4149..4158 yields 0.0 angstrom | 19.4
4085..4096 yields -0.6 angstrom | 20.5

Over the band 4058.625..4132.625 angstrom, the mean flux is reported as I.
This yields 19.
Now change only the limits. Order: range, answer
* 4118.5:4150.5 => 19.9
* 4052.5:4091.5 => 19.2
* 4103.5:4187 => 19.7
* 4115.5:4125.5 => 20.3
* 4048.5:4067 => 19.2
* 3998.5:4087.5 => 19.2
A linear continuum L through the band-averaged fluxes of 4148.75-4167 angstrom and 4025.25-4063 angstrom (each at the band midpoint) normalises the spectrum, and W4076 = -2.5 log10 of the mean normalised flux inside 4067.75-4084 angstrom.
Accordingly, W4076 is 0.03 mag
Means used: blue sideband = 19.3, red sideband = 20.2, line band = 19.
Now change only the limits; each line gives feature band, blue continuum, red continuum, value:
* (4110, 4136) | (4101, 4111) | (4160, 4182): -0.13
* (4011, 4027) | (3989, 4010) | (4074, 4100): -0.07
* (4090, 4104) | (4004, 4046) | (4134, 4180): 0.16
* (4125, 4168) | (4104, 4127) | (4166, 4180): -0.04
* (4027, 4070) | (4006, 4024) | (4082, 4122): 0.02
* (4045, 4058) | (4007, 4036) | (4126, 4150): 0.05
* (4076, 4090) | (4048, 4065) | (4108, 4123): -0.02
